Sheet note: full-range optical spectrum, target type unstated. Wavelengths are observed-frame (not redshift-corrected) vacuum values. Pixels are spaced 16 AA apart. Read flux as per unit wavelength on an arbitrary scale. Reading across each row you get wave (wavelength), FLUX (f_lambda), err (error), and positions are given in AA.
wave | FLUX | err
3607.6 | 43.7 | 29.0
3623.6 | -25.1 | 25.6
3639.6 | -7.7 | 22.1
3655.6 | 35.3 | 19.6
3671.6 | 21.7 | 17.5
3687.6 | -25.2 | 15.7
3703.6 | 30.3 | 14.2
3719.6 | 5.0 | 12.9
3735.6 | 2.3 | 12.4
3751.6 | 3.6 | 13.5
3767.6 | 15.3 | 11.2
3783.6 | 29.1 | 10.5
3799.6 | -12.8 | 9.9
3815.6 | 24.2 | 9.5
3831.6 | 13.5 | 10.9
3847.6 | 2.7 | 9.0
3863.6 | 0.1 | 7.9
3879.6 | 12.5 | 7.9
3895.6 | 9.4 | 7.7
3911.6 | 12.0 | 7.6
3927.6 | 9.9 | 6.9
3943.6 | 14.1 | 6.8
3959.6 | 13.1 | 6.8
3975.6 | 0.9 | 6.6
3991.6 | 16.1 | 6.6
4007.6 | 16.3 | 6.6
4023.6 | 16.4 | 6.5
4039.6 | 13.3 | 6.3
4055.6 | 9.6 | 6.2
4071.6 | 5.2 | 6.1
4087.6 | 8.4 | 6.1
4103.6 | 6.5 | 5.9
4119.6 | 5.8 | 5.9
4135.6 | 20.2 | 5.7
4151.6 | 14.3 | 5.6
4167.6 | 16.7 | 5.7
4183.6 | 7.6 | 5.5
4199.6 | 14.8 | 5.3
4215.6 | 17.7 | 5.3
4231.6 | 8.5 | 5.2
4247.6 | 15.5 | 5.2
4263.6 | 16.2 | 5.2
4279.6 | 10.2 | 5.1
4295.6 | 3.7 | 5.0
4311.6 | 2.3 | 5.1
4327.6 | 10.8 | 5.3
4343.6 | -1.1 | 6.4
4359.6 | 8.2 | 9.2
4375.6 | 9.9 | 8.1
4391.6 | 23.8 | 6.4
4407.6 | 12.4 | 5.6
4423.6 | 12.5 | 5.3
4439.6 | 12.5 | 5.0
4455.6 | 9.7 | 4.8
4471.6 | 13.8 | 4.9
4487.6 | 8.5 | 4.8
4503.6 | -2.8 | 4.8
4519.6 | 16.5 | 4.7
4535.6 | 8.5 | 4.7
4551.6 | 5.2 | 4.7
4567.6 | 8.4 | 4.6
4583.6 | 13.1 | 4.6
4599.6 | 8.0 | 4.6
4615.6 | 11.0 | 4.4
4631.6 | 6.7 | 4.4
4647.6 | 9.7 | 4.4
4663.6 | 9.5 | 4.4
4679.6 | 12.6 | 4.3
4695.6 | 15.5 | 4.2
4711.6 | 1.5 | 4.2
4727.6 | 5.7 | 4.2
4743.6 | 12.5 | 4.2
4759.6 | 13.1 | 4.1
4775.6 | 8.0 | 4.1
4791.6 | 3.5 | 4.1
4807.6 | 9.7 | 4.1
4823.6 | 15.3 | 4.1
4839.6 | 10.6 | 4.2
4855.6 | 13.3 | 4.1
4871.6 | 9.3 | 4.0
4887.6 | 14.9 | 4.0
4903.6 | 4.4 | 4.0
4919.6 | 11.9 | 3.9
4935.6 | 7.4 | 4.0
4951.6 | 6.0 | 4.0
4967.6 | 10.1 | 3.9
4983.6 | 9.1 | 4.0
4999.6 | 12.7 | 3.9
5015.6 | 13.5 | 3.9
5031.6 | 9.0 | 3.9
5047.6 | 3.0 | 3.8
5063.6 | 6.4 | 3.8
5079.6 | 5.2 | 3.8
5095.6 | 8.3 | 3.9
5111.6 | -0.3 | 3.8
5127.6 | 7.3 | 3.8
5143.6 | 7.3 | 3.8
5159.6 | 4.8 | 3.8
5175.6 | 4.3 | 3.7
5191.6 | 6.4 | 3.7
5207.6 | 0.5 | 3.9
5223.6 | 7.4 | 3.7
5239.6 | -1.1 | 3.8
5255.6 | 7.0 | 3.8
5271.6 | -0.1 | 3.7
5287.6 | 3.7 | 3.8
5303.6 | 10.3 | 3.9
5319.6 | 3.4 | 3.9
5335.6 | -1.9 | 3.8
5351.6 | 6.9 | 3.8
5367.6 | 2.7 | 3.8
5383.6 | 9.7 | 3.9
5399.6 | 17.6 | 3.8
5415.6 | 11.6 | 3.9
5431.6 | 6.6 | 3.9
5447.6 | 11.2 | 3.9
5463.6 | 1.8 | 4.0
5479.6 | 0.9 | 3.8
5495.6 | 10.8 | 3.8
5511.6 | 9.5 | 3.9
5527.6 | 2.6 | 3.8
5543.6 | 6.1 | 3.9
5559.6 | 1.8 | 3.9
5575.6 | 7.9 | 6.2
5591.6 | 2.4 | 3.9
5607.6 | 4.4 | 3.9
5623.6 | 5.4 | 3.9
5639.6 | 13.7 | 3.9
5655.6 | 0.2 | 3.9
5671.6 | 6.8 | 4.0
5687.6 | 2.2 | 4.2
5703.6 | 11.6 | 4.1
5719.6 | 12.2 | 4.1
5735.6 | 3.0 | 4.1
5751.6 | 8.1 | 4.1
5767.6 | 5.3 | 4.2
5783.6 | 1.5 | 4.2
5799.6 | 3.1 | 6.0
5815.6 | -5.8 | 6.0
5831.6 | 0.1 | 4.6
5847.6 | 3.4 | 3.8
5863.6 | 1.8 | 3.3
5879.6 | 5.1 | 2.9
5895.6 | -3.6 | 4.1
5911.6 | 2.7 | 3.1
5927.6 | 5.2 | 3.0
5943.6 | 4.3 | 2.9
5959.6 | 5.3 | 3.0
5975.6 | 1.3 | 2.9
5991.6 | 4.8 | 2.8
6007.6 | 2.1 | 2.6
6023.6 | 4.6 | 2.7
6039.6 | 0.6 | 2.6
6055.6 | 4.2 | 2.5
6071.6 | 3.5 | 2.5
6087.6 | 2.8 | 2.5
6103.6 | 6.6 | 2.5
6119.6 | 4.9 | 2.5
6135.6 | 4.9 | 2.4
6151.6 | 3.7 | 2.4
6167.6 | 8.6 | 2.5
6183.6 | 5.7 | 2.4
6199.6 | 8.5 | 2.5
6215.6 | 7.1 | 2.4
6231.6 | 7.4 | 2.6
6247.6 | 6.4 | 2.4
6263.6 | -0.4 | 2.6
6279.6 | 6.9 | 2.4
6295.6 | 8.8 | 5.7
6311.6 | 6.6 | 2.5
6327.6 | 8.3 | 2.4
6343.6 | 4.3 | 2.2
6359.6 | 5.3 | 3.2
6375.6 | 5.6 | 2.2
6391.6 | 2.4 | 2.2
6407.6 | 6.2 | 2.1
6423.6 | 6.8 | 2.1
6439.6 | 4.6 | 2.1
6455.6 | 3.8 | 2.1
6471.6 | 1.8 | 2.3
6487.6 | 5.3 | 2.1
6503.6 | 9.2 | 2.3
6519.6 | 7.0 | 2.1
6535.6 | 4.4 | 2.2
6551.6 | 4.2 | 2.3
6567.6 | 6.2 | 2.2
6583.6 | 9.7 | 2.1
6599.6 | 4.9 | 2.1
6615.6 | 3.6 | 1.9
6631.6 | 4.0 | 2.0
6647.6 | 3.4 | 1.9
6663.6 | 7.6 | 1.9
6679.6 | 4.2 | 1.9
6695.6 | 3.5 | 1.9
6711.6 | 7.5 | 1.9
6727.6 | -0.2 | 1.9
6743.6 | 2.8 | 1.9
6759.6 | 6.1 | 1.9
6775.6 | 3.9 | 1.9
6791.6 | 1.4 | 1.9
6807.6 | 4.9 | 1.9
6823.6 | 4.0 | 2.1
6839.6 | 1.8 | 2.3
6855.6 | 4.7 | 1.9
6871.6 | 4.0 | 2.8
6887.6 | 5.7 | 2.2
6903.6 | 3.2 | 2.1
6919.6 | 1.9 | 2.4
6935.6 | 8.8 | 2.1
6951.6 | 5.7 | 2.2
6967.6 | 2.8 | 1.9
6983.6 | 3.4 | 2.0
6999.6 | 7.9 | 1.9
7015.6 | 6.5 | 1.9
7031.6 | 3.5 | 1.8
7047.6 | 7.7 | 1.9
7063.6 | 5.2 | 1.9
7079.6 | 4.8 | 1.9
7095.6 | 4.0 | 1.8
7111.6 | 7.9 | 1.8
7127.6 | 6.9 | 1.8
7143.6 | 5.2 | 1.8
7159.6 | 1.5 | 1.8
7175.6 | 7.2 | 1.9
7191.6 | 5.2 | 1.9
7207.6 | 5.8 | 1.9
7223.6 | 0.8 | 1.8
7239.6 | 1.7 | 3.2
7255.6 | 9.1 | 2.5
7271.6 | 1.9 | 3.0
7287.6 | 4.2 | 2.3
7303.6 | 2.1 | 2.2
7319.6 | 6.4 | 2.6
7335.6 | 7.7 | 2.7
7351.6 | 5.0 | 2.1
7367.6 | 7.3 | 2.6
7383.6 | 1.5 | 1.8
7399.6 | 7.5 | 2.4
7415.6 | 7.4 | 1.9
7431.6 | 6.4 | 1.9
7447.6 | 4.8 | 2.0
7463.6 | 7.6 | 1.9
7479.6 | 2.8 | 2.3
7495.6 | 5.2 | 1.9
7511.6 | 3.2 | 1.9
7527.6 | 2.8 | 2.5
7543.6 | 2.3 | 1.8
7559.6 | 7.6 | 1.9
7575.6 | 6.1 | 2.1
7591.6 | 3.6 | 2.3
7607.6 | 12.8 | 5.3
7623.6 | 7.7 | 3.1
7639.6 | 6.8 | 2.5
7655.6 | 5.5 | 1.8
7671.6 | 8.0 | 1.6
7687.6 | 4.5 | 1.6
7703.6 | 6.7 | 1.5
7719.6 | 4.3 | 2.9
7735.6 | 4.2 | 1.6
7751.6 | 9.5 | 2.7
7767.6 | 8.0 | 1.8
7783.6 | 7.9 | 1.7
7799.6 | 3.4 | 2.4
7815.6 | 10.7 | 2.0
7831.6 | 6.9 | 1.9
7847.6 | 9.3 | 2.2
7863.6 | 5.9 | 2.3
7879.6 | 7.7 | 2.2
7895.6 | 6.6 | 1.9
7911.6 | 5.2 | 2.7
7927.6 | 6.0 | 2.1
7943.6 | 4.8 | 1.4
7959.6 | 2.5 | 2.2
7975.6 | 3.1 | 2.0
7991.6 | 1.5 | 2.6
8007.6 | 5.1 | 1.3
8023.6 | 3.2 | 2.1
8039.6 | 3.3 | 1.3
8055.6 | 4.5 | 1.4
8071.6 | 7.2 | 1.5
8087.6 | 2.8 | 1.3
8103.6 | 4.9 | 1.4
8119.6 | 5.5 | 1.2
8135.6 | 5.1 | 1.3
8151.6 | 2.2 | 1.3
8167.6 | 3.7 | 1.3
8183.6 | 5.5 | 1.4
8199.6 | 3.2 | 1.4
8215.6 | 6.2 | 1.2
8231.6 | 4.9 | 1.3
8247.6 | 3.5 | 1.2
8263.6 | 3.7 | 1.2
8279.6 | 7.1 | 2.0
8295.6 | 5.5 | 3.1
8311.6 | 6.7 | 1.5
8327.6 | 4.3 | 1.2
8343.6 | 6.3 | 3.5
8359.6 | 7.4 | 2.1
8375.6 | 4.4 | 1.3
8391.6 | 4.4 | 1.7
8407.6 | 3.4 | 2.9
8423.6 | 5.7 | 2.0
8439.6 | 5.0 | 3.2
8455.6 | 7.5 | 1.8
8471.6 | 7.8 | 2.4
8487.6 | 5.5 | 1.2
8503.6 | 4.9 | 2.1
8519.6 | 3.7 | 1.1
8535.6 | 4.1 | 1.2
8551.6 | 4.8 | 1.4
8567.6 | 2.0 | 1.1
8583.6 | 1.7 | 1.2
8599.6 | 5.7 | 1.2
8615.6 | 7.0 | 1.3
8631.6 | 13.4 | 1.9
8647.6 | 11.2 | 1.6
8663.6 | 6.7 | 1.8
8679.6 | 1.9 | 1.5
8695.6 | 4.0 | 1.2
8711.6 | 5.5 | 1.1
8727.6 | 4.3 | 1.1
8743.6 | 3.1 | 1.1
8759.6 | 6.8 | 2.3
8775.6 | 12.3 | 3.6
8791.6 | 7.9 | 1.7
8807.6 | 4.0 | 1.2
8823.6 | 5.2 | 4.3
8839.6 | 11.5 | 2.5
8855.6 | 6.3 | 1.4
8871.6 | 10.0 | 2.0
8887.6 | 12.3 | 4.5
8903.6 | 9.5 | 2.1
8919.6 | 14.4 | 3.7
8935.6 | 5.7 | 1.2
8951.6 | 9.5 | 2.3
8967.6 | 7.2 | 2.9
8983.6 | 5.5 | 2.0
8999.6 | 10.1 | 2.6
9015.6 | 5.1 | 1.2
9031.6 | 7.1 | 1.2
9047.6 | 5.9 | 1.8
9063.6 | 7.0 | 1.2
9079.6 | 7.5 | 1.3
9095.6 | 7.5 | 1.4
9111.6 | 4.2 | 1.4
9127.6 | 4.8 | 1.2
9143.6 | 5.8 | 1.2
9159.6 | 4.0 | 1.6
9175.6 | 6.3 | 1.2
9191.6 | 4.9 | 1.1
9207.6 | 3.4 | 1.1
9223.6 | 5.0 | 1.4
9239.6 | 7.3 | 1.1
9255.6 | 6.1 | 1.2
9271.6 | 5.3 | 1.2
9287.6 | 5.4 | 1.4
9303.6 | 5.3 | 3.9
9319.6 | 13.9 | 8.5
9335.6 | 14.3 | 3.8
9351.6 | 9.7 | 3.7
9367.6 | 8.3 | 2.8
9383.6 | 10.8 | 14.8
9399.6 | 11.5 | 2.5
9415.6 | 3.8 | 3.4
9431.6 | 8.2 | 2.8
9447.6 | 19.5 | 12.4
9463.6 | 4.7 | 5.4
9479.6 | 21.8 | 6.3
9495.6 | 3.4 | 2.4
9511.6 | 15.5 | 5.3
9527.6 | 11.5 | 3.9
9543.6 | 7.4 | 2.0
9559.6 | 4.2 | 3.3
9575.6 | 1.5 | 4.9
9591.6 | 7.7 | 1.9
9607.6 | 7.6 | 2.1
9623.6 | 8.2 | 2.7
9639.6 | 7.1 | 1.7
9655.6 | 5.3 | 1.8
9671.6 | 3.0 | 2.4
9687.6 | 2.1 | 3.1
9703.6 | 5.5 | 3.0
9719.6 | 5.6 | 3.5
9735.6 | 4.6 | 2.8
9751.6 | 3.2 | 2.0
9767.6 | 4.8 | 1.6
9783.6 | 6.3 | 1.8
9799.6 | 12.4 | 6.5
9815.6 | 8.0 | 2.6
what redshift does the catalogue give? 1.317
